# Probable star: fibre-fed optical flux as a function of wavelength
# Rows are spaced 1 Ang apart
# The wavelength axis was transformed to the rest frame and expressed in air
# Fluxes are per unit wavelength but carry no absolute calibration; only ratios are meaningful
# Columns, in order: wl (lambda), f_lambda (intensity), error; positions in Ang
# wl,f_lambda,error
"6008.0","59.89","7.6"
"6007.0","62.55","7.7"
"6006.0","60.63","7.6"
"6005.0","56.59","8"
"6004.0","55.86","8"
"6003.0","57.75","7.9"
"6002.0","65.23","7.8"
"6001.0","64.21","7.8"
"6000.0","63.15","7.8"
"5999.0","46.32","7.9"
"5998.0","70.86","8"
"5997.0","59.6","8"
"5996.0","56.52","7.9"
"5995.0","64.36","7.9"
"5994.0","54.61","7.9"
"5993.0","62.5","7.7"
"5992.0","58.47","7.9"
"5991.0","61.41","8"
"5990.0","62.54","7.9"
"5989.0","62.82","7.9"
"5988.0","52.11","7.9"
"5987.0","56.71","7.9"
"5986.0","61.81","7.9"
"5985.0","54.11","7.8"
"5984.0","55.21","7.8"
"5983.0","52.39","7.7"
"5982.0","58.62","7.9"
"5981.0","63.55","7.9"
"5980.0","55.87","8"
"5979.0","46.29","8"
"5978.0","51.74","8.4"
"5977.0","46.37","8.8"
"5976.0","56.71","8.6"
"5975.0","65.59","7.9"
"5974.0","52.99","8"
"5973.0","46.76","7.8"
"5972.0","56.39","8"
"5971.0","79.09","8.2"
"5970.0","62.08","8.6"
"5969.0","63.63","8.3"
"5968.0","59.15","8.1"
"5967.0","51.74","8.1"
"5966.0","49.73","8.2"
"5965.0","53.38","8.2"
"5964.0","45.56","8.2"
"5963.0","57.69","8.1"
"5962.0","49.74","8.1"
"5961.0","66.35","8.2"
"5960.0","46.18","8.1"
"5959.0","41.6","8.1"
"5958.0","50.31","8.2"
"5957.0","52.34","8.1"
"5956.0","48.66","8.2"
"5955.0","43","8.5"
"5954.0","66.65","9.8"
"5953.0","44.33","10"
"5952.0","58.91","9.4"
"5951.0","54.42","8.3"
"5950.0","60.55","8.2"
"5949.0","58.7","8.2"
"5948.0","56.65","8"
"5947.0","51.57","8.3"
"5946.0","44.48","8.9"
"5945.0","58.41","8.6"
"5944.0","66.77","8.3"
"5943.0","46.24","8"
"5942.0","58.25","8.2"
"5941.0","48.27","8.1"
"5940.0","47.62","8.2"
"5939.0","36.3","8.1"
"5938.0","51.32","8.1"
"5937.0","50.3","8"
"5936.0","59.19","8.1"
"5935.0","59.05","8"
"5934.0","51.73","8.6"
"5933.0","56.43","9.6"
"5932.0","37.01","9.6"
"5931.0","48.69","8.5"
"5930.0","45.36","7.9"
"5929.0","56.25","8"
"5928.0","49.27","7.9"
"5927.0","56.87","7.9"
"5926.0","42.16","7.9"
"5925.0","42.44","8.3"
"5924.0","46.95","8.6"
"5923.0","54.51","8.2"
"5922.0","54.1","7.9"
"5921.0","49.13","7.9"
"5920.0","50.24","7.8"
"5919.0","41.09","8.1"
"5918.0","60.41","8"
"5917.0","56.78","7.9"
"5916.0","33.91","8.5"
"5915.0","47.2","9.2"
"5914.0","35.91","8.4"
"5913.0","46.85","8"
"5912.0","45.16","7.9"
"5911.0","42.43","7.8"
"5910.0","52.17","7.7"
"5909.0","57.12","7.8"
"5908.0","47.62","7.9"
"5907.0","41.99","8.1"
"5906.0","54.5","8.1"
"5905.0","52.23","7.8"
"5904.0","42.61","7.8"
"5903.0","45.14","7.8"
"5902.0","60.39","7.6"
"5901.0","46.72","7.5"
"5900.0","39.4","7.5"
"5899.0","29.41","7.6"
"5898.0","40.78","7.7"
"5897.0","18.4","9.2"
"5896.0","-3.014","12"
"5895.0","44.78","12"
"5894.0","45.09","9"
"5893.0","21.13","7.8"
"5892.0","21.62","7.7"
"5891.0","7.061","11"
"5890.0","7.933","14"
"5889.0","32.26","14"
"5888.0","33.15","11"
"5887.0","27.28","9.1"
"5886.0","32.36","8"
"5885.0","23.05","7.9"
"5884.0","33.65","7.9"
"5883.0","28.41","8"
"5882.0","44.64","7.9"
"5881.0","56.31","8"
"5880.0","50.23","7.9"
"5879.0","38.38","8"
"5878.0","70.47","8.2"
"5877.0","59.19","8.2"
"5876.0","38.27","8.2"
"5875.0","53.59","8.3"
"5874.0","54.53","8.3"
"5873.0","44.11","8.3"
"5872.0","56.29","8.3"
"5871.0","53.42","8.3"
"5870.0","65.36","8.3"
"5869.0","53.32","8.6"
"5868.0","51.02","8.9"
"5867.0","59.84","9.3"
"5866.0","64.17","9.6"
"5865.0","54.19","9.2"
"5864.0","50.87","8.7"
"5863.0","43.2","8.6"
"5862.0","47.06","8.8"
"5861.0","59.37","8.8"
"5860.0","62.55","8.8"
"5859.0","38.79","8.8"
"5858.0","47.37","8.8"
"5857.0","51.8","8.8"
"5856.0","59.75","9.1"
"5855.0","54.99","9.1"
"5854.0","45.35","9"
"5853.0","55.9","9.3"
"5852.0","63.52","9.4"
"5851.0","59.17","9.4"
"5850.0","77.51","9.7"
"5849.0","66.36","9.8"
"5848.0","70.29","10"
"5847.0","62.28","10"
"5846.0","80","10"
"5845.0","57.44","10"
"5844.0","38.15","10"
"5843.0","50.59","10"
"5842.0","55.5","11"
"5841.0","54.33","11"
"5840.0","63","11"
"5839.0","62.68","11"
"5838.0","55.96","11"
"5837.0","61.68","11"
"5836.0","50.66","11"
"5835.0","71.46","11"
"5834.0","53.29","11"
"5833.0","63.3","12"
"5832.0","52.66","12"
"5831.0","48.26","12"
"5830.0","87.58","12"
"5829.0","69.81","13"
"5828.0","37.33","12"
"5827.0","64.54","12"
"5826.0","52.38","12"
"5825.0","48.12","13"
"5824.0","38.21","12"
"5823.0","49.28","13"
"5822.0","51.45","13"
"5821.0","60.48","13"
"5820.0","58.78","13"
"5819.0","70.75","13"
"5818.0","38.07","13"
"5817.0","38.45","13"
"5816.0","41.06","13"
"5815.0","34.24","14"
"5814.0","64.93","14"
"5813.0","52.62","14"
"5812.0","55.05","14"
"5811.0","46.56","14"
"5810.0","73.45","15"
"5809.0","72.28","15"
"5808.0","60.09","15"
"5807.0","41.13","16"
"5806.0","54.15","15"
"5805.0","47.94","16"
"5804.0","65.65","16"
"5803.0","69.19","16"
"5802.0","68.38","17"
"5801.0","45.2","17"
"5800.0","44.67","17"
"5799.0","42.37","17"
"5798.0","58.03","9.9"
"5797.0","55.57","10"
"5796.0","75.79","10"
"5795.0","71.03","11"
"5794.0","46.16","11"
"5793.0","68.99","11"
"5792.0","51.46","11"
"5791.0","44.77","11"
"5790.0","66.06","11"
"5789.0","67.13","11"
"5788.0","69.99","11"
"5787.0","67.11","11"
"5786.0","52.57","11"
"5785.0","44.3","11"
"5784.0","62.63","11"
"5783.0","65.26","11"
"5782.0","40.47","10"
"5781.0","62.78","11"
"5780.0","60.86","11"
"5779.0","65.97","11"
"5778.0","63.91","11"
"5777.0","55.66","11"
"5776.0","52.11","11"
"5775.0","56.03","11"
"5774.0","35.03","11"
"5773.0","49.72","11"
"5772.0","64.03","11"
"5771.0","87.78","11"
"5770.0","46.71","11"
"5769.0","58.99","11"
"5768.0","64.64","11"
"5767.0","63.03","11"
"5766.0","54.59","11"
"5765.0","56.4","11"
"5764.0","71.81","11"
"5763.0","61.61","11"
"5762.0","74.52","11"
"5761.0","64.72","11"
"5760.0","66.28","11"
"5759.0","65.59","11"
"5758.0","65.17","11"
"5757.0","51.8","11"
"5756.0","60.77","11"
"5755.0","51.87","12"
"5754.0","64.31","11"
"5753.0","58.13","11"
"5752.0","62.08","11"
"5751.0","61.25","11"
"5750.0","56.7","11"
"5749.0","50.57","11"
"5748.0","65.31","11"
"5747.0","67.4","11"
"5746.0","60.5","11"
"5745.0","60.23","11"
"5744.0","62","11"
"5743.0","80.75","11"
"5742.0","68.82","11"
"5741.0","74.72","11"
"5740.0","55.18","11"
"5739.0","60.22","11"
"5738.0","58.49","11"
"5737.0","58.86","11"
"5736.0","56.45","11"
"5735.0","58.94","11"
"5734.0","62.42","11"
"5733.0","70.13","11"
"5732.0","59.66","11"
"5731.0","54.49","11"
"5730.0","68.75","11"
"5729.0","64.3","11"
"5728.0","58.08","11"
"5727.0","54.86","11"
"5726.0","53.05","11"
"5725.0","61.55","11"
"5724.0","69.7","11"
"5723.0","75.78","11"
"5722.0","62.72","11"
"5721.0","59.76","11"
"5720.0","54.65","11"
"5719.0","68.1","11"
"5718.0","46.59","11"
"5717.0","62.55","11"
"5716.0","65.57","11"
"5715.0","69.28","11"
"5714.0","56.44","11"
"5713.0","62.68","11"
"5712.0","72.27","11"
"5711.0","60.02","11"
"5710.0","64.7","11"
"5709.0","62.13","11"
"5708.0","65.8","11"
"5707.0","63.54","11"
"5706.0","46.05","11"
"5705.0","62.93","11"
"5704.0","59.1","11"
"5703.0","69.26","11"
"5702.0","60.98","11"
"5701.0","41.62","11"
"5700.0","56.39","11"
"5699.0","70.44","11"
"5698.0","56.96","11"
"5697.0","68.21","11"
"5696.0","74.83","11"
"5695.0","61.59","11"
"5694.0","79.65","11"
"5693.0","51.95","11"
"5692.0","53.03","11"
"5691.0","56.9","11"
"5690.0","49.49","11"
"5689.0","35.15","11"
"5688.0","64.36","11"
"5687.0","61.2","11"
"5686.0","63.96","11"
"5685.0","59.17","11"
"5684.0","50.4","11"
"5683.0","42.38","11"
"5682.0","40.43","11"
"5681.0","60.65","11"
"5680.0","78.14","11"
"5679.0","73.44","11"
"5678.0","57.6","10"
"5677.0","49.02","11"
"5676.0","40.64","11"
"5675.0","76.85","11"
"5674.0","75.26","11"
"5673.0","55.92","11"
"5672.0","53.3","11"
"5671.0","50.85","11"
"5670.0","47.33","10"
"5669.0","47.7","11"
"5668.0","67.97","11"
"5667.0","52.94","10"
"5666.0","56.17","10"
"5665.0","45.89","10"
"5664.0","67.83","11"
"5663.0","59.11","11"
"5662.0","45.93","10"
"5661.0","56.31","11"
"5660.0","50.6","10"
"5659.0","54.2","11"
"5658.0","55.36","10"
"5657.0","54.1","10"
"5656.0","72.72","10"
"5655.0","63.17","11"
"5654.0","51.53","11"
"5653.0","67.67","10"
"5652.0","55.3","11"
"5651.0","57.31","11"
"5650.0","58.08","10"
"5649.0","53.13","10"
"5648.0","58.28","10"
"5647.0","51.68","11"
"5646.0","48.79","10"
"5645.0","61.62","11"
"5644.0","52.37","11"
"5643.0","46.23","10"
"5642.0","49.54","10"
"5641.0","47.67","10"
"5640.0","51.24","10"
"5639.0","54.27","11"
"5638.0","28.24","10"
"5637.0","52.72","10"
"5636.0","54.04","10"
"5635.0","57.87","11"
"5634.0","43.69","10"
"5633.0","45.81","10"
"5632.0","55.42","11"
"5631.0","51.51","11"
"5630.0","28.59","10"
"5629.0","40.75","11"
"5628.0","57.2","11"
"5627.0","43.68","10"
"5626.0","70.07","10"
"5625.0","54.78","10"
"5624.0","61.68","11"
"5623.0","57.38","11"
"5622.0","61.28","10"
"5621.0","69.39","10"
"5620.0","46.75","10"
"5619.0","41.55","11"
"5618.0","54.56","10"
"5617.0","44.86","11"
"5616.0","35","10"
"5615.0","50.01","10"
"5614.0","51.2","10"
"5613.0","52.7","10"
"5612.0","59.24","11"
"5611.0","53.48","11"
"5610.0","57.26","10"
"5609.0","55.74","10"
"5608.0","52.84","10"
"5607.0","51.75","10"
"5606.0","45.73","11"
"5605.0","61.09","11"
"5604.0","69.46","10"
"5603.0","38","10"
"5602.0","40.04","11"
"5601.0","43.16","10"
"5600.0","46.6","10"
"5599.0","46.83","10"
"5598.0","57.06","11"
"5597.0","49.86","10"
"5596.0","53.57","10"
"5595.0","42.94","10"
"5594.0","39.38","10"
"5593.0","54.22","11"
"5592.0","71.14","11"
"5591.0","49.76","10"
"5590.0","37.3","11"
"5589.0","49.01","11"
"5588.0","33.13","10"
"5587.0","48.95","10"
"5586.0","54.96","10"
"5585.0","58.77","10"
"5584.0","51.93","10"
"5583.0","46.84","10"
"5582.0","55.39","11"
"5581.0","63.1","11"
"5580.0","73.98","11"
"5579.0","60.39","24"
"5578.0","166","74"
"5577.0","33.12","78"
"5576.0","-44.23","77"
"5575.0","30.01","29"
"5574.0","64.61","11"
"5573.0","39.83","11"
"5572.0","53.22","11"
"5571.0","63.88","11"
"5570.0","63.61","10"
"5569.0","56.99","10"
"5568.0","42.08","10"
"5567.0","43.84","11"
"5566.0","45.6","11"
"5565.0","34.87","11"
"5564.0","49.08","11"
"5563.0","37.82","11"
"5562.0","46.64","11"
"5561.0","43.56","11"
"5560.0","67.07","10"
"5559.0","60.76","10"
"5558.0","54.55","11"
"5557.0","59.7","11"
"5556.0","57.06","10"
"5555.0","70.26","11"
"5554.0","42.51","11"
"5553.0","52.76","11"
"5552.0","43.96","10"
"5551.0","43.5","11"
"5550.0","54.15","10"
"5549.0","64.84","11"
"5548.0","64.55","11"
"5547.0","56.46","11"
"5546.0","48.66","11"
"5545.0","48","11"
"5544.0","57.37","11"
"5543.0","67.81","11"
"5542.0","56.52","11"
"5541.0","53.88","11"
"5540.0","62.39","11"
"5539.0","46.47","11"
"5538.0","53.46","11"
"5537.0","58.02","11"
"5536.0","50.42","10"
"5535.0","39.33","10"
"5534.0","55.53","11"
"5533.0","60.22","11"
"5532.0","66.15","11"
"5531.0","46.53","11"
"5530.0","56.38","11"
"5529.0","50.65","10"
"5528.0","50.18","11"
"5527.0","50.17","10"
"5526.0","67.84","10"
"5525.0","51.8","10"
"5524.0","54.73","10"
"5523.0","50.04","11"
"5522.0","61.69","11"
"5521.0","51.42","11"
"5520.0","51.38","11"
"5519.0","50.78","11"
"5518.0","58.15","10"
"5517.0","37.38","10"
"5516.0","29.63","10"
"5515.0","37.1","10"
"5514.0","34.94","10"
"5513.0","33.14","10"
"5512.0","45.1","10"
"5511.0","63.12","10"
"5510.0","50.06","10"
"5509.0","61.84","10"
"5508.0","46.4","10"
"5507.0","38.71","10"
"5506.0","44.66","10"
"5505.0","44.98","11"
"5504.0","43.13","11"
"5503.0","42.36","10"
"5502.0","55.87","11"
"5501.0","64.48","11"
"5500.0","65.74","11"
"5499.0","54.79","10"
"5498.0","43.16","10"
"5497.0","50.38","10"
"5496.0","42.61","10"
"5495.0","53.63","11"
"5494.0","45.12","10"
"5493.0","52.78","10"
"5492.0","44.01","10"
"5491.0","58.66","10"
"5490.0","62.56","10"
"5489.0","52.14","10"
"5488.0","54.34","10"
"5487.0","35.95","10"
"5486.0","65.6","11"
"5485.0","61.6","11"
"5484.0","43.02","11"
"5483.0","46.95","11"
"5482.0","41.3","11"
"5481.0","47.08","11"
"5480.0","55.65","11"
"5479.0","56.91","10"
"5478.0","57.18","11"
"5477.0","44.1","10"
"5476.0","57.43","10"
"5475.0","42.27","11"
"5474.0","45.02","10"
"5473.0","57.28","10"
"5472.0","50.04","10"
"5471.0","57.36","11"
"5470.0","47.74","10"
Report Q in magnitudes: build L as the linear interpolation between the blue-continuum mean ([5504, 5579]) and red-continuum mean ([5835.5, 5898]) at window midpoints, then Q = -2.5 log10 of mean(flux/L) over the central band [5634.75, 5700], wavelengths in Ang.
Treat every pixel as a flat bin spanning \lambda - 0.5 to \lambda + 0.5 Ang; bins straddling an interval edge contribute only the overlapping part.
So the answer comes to -0.128 mag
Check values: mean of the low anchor 51.4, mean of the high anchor 48.1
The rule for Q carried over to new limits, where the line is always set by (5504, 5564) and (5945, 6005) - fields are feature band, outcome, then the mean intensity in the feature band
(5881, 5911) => 0.472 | 35.9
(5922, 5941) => 0.127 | 49.6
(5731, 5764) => -0.158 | 62.4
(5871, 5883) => 0.096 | 50.6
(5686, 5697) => -0.117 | 59.5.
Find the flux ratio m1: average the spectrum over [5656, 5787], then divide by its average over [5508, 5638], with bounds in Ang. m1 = 1.16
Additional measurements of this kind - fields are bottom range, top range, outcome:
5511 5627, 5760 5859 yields 1.11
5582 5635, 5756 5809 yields 1.16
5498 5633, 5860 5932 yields 0.86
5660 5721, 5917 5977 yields 0.90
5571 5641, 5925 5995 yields 1.06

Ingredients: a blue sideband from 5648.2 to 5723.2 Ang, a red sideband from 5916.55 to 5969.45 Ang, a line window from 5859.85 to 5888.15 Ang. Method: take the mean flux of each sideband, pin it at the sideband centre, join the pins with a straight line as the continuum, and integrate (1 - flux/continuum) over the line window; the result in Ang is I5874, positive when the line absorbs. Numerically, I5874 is 2.8 Ang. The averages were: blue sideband 58.9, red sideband 52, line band 48.6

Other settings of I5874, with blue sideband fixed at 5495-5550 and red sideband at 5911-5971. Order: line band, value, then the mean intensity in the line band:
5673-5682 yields -1.8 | 62.2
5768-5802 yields -4.1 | 57.8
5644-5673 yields -2.3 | 55.8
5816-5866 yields -4.5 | 56.1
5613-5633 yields 0.2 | 51.2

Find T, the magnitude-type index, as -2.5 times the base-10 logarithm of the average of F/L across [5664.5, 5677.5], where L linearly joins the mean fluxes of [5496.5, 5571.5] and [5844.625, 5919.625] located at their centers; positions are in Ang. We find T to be -0.11 mag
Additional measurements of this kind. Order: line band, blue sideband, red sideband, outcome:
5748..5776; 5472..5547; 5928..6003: -0.13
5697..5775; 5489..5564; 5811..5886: -0.16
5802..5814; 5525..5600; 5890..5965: -0.20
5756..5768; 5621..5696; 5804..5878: -0.14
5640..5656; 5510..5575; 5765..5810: -0.01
